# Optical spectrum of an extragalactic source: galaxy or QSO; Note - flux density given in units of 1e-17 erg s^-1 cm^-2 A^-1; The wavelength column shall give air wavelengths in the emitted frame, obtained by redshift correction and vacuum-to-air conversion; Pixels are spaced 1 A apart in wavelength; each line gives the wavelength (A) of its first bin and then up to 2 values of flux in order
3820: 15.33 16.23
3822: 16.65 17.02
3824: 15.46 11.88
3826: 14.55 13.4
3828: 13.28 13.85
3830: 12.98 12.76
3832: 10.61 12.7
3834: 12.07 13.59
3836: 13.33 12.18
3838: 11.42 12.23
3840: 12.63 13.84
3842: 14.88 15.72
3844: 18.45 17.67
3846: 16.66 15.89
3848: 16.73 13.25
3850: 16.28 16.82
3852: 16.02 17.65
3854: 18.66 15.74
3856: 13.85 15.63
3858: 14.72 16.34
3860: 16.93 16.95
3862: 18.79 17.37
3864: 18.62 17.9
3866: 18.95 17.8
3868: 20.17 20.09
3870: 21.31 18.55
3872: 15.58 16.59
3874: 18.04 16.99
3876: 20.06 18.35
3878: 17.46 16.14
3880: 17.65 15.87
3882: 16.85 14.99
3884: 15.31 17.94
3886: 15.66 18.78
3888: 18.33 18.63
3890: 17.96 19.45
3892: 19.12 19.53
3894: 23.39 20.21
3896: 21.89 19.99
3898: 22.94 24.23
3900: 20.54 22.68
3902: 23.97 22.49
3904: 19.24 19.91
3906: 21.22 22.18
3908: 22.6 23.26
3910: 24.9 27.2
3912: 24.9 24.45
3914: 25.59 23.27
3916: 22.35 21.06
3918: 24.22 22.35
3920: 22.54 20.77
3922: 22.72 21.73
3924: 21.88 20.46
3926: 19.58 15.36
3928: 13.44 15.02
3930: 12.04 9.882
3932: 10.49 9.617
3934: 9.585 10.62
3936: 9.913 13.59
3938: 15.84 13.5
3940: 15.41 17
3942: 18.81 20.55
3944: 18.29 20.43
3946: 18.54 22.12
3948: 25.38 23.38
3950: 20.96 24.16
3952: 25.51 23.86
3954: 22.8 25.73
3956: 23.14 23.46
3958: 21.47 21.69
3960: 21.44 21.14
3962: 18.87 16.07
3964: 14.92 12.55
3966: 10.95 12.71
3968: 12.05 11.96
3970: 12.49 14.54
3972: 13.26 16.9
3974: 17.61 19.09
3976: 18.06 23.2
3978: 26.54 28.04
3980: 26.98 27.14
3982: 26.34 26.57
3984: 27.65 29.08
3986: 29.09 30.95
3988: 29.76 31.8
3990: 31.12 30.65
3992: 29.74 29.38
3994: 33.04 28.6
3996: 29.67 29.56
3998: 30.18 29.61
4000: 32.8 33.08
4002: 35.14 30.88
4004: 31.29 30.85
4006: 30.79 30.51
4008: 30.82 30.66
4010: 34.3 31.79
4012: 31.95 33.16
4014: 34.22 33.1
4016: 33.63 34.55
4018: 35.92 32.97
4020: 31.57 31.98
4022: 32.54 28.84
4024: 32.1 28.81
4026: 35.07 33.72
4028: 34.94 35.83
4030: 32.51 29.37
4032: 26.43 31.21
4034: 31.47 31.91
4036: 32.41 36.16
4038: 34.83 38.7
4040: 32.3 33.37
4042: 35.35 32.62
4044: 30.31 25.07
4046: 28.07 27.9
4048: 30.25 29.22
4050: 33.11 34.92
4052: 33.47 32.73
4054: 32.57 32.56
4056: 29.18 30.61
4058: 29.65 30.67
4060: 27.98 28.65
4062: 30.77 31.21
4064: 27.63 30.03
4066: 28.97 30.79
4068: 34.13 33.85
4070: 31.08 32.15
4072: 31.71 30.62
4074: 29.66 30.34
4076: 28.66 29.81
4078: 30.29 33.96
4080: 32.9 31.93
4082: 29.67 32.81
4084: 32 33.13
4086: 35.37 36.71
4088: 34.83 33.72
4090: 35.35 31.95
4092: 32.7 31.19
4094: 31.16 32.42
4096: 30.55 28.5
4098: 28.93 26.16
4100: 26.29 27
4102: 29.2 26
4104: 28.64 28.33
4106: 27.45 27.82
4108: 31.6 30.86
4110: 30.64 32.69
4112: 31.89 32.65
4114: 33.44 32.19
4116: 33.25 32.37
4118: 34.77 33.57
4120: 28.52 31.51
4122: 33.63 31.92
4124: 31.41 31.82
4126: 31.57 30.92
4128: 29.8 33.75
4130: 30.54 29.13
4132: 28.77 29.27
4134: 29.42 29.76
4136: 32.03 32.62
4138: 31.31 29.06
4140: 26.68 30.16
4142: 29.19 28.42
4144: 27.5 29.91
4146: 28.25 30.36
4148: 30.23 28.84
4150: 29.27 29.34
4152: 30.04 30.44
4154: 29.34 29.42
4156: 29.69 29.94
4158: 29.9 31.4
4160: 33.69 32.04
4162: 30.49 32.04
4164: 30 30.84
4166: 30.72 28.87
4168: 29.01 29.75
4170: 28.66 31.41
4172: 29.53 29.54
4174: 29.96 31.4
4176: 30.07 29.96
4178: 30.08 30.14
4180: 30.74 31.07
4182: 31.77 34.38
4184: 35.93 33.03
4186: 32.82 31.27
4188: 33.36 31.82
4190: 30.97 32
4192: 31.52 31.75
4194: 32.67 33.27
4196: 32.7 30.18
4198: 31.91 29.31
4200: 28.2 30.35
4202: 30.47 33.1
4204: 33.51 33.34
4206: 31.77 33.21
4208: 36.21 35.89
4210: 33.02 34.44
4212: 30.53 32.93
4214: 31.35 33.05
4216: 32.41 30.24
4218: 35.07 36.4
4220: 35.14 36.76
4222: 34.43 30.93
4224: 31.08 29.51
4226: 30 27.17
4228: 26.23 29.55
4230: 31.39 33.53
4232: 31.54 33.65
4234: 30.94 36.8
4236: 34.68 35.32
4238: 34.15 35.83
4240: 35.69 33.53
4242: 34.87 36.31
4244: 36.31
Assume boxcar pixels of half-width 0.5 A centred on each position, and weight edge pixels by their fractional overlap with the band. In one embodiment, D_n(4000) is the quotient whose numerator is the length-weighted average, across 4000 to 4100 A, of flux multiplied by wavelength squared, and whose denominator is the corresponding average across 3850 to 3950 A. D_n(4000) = 1.83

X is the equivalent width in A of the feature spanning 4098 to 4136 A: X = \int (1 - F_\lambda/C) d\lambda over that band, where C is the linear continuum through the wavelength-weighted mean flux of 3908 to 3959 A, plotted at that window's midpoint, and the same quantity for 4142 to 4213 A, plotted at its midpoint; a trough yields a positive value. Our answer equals -2.98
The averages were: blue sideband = 19.7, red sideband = 31.1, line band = 30.5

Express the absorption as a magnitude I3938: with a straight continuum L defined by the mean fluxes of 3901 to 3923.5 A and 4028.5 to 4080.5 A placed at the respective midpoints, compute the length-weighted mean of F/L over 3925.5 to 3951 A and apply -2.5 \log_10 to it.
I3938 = 0.45 mag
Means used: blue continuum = 22.9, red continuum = 31.3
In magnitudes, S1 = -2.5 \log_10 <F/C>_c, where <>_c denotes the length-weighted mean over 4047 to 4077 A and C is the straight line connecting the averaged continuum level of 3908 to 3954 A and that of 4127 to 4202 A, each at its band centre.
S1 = -0.20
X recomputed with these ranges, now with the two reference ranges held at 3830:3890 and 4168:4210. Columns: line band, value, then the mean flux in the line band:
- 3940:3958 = -1.2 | 21.8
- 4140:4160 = 0.2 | 29.6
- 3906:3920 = -3.6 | 23.6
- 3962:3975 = 4.3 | 14.2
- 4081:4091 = -2.5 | 33.6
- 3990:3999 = -3.0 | 30.1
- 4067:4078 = -2.1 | 31.1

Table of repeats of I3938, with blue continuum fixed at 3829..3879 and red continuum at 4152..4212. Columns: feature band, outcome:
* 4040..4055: -0.24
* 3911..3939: 0.07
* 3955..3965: 0.05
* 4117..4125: -0.13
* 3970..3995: -0.15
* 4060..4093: -0.20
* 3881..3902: -0.09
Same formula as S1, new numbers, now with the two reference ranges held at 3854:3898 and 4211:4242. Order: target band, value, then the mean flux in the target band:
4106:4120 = -0.14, 31.8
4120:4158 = -0.04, 30.1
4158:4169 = -0.03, 30.8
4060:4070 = -0.18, 30.6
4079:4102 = -0.17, 31.6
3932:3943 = 0.45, 13.6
